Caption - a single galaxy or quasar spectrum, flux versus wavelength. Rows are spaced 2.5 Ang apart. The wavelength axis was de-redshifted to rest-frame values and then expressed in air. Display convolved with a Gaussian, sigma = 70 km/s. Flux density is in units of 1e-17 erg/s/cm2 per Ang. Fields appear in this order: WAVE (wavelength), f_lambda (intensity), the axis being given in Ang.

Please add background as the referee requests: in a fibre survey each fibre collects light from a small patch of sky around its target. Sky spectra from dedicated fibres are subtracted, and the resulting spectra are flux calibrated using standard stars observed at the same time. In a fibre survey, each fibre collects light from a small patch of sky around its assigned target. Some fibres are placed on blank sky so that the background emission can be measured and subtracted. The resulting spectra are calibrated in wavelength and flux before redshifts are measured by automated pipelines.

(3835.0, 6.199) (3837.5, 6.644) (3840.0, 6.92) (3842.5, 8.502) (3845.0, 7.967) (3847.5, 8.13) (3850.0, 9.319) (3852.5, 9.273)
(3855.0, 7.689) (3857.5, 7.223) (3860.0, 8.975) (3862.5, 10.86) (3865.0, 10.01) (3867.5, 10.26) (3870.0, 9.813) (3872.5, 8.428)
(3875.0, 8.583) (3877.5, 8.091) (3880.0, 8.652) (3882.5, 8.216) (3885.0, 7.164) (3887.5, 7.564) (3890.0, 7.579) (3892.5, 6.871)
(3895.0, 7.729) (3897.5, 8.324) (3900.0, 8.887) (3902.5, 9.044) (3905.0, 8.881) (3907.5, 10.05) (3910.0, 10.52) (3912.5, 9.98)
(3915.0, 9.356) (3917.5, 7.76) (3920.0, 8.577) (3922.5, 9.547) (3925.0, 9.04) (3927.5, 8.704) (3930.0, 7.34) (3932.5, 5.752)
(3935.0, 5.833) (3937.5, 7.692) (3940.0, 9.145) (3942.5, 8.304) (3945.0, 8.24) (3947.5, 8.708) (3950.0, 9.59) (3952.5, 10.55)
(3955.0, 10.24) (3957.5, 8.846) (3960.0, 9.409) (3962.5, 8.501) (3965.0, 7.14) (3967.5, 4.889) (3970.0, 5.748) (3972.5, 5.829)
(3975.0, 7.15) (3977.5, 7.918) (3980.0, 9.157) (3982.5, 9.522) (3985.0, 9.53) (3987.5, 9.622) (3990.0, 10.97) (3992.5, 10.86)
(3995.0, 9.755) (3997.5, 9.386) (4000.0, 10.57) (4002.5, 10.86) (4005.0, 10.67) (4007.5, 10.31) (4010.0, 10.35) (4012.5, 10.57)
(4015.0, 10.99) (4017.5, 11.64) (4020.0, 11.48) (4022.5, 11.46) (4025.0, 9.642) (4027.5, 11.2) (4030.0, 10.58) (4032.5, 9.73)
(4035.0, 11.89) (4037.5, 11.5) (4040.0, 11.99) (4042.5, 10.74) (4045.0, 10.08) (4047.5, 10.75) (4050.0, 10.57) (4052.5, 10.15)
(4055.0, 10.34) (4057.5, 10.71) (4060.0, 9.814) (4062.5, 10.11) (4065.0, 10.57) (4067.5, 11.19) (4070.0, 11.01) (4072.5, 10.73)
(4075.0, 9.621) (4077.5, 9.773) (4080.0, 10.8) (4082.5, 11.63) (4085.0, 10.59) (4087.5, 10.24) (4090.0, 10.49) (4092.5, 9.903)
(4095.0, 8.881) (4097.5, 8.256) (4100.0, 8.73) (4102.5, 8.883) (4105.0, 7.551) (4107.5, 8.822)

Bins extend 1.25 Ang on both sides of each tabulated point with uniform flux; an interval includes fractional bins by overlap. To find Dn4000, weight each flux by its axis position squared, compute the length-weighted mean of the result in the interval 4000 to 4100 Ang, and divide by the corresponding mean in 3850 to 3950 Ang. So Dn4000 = 1.33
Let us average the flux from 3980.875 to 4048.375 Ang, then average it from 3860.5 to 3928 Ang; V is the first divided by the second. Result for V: 1.20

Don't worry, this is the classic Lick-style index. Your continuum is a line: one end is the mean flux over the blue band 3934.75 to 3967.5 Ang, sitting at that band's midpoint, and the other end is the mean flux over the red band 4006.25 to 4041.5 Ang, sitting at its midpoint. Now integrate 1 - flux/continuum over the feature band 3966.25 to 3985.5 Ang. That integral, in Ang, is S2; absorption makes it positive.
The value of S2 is 4.2 Ang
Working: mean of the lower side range 8.57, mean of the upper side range 11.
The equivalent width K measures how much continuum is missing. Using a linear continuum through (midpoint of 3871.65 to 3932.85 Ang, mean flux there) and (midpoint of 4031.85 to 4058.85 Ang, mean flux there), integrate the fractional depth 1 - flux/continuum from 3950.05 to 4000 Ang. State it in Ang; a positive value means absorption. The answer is 4.6 Ang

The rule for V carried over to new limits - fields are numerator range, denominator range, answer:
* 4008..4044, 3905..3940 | 1.29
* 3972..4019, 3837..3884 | 1.14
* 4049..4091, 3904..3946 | 1.23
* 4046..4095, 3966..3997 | 1.24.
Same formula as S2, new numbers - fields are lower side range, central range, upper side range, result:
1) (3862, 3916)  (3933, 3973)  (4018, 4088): 6.3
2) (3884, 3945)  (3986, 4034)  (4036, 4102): -5.0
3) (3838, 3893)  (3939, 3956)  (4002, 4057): 0.7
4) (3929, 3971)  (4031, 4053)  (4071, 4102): -3.6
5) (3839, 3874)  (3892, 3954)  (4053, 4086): 5.0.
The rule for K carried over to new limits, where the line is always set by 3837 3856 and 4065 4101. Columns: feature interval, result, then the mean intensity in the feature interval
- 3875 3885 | 0.23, 8.21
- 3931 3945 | 2.33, 7.42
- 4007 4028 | -2.77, 10.9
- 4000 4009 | -1.06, 10.6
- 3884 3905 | 1.41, 7.96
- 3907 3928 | -1.32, 9.27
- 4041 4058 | -1.07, 10.5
